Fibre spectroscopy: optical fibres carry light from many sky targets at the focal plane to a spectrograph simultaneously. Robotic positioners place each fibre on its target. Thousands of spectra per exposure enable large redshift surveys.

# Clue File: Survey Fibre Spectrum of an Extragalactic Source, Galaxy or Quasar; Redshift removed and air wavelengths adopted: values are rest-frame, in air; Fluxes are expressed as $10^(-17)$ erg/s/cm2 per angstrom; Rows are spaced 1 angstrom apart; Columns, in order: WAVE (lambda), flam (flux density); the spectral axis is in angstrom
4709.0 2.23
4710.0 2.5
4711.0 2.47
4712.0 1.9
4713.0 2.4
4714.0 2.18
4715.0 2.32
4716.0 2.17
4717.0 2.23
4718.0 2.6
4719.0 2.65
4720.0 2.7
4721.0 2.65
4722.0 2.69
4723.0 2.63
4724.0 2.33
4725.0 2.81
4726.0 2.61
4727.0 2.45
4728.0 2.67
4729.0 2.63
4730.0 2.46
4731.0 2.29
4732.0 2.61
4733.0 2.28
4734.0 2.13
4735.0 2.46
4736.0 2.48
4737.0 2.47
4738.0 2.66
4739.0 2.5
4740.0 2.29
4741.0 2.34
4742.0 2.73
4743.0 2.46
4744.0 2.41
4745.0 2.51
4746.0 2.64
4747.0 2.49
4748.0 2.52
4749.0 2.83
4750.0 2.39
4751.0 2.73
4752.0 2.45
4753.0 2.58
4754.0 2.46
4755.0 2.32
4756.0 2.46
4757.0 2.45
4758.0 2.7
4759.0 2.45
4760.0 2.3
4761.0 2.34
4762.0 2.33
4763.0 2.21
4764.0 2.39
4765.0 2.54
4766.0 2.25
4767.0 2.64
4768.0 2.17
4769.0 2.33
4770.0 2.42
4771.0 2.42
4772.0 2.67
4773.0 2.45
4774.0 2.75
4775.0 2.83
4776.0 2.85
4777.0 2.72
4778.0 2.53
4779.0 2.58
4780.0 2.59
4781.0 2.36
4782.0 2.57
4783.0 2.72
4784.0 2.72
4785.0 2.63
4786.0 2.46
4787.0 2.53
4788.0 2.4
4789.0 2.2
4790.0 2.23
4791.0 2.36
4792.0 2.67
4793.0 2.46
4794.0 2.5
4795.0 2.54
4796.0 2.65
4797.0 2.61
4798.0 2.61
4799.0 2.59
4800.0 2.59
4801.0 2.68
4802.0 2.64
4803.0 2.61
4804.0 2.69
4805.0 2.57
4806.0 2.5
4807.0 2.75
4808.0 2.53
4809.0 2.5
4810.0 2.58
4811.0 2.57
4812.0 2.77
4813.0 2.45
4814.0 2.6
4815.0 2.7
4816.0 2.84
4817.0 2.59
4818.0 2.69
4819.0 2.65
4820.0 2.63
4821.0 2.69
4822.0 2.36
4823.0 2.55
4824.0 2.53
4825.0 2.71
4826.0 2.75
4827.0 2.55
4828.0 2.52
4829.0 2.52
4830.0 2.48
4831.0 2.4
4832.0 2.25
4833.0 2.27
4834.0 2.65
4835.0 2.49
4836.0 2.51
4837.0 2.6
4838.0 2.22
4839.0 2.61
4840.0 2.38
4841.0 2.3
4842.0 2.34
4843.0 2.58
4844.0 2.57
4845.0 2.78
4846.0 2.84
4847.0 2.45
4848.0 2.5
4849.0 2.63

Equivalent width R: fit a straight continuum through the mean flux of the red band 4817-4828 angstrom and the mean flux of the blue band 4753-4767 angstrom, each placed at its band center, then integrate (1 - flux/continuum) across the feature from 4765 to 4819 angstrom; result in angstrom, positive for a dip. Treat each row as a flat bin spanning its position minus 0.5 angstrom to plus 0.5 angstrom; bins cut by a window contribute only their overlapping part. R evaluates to -1.1 angstrom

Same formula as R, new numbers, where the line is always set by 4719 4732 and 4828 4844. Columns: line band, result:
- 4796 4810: -0.7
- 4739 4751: 0.2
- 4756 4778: 0.4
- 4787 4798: 0.1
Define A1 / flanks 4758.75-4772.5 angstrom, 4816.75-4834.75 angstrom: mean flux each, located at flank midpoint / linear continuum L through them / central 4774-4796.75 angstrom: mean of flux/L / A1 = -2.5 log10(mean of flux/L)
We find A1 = -0.051 mag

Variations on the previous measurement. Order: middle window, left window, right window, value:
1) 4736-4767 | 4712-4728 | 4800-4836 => 0.02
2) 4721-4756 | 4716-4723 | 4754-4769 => -0.01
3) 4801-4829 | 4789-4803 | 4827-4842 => -0.05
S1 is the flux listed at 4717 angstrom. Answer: 2.23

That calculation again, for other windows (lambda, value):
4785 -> 2.63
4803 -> 2.61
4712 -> 1.9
